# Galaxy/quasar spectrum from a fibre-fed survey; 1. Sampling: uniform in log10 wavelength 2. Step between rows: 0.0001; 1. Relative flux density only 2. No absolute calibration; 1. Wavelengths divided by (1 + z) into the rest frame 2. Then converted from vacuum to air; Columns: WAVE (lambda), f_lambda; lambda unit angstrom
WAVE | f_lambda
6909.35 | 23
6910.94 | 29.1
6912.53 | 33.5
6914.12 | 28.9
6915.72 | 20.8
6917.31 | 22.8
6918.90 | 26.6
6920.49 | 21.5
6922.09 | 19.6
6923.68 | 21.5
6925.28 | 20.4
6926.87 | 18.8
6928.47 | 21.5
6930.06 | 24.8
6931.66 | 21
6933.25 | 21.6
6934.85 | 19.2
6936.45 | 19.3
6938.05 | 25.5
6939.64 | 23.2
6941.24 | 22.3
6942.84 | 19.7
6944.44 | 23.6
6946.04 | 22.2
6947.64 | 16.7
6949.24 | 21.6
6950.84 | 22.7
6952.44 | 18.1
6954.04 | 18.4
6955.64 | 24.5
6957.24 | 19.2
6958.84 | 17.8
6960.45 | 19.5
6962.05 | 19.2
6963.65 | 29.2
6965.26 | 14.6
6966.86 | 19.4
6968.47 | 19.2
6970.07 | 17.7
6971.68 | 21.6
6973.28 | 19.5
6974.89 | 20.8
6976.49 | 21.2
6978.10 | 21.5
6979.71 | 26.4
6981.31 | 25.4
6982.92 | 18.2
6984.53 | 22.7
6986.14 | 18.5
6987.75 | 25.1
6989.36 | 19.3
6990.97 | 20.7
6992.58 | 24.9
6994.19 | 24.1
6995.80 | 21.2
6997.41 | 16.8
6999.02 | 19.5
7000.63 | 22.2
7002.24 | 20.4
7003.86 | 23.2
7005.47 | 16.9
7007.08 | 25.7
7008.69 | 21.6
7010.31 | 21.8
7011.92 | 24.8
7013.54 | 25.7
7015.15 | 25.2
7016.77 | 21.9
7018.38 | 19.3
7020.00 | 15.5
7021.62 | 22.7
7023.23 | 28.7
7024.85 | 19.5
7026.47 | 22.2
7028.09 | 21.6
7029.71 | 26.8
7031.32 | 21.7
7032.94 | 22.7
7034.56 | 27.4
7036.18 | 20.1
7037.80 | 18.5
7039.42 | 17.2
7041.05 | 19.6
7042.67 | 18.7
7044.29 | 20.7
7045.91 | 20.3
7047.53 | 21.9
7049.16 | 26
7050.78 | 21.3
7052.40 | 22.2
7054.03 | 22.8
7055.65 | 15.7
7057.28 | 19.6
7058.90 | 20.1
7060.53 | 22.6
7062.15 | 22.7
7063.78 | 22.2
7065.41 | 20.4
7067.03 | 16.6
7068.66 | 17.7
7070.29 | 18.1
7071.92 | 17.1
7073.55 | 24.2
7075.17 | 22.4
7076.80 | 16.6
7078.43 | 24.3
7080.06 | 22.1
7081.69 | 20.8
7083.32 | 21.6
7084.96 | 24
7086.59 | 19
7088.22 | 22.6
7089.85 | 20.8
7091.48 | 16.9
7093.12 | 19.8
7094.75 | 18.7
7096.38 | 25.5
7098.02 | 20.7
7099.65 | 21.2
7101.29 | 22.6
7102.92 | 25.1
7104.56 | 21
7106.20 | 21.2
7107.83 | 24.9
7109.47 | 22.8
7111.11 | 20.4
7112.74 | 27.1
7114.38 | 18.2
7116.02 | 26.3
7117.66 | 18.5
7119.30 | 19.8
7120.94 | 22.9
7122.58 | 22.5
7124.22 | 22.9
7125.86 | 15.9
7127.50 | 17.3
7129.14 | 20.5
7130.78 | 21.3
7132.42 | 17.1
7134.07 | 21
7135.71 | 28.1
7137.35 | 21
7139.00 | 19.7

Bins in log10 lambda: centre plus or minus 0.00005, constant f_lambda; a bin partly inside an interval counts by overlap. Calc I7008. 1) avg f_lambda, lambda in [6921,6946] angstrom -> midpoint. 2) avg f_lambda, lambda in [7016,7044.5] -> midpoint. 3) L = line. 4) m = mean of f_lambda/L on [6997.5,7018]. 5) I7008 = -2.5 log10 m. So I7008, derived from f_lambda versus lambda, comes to -0.037 mag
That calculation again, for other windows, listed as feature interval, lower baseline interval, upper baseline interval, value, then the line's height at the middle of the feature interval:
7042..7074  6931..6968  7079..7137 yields 0.04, 21.3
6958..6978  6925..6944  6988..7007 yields 0.07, 21.3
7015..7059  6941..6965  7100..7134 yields -0.01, 21.1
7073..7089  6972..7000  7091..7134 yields -0.02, 21.3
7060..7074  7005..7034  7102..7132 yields 0.11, 22.1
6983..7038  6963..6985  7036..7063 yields -0.06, 20.9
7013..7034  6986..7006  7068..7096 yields -0.08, 20.9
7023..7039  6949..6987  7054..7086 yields -0.10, 20.6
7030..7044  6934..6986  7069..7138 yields 0.01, 21.1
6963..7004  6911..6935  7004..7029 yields 0.07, 22.6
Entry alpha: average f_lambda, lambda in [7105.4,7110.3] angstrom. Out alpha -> 23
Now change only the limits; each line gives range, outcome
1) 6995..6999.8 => 19.2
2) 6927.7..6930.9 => 23.1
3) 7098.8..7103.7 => 23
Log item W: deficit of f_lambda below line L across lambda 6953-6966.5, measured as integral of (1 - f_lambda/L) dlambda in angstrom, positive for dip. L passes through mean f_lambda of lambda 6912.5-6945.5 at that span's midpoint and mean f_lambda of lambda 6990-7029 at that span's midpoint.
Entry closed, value 1.21 angstrom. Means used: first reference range 22.4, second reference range 21.9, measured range 20.2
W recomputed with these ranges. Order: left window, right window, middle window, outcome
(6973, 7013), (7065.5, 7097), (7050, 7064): -0.1 angstrom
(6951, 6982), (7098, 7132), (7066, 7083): 1.0 angstrom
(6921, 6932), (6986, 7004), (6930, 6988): 0.5 angstrom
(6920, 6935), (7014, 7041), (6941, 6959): 0.5 angstrom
